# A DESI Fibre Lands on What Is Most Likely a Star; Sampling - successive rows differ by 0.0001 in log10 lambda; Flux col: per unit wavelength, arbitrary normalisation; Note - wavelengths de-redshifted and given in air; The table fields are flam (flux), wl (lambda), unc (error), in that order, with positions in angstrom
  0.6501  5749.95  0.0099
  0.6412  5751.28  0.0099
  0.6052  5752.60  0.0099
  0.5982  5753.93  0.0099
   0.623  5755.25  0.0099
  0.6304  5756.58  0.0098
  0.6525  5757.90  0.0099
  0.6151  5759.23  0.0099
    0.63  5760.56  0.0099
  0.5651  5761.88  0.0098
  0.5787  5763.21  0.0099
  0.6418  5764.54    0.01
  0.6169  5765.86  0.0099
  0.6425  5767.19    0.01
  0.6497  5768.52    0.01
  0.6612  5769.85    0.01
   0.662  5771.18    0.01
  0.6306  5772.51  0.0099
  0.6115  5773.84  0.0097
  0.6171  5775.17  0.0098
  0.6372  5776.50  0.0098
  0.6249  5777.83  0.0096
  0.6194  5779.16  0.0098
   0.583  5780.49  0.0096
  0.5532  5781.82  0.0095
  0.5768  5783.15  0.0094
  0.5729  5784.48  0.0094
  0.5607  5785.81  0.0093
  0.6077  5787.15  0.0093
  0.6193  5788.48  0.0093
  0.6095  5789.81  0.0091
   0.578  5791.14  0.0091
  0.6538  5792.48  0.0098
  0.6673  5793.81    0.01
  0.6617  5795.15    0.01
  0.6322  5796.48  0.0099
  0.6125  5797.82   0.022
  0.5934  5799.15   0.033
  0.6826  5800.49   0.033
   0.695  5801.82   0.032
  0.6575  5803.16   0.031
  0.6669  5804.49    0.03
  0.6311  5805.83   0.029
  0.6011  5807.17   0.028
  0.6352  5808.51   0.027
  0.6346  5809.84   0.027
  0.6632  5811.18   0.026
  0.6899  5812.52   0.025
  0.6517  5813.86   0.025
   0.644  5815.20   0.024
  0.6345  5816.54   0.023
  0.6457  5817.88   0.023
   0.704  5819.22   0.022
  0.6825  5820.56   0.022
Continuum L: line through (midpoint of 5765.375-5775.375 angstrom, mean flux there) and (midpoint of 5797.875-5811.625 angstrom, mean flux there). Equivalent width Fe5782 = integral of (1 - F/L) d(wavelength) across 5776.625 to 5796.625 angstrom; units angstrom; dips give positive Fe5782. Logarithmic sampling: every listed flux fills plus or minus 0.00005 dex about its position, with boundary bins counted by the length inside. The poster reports 1.0 angstrom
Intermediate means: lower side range 0.637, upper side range 0.645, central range 0.608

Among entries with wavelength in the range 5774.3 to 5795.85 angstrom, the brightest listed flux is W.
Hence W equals 0.6673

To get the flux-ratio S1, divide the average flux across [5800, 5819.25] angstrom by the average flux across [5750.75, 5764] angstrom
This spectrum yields 1.1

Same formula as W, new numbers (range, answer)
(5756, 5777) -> 0.662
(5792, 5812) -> 0.695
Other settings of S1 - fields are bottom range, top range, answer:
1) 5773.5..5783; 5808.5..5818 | 1.08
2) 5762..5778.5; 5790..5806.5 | 1.02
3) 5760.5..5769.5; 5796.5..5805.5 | 1.05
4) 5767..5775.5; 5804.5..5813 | 1.01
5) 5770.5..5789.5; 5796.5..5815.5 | 1.07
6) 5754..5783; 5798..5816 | 1.05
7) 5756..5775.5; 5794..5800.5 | 1.01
